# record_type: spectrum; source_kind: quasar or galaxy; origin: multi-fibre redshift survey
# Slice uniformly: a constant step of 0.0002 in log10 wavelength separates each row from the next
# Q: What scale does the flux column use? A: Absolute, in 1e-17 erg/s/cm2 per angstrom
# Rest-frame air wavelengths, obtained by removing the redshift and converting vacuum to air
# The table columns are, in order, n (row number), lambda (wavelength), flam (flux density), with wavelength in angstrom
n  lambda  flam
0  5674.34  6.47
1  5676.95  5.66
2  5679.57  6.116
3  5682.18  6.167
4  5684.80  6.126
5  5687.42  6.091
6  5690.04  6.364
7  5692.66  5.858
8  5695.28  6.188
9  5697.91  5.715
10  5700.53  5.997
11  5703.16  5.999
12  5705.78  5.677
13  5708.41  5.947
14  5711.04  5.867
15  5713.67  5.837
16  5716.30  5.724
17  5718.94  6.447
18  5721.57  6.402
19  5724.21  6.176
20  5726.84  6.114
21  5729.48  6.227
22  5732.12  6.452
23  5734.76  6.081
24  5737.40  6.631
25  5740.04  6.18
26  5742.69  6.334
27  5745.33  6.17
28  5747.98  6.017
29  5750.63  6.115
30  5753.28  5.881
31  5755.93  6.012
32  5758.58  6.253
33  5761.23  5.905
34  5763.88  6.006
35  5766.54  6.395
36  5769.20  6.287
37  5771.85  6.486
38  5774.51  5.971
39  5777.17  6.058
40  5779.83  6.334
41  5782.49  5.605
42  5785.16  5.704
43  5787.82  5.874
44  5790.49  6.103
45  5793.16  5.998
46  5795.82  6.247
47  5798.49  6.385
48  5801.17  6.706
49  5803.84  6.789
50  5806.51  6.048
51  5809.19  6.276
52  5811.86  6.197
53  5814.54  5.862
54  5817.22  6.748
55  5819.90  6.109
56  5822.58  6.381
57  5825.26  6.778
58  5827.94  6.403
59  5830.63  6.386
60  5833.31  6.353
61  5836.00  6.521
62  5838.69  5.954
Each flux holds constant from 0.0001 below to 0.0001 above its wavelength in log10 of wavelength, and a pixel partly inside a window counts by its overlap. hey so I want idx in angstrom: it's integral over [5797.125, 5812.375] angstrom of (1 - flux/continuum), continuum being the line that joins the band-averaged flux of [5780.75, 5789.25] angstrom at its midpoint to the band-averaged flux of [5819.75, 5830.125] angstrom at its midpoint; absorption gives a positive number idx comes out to -0.8 angstrom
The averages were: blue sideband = 5.76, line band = 6.41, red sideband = 6.45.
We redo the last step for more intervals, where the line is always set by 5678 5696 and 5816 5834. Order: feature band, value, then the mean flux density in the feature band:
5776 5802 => 1.14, 6.09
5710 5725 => 0.29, 6.07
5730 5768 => 0.58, 6.17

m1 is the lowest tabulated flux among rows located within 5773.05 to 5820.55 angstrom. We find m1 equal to 5.605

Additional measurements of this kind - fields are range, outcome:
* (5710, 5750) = 5.724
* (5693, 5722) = 5.677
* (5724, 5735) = 6.081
